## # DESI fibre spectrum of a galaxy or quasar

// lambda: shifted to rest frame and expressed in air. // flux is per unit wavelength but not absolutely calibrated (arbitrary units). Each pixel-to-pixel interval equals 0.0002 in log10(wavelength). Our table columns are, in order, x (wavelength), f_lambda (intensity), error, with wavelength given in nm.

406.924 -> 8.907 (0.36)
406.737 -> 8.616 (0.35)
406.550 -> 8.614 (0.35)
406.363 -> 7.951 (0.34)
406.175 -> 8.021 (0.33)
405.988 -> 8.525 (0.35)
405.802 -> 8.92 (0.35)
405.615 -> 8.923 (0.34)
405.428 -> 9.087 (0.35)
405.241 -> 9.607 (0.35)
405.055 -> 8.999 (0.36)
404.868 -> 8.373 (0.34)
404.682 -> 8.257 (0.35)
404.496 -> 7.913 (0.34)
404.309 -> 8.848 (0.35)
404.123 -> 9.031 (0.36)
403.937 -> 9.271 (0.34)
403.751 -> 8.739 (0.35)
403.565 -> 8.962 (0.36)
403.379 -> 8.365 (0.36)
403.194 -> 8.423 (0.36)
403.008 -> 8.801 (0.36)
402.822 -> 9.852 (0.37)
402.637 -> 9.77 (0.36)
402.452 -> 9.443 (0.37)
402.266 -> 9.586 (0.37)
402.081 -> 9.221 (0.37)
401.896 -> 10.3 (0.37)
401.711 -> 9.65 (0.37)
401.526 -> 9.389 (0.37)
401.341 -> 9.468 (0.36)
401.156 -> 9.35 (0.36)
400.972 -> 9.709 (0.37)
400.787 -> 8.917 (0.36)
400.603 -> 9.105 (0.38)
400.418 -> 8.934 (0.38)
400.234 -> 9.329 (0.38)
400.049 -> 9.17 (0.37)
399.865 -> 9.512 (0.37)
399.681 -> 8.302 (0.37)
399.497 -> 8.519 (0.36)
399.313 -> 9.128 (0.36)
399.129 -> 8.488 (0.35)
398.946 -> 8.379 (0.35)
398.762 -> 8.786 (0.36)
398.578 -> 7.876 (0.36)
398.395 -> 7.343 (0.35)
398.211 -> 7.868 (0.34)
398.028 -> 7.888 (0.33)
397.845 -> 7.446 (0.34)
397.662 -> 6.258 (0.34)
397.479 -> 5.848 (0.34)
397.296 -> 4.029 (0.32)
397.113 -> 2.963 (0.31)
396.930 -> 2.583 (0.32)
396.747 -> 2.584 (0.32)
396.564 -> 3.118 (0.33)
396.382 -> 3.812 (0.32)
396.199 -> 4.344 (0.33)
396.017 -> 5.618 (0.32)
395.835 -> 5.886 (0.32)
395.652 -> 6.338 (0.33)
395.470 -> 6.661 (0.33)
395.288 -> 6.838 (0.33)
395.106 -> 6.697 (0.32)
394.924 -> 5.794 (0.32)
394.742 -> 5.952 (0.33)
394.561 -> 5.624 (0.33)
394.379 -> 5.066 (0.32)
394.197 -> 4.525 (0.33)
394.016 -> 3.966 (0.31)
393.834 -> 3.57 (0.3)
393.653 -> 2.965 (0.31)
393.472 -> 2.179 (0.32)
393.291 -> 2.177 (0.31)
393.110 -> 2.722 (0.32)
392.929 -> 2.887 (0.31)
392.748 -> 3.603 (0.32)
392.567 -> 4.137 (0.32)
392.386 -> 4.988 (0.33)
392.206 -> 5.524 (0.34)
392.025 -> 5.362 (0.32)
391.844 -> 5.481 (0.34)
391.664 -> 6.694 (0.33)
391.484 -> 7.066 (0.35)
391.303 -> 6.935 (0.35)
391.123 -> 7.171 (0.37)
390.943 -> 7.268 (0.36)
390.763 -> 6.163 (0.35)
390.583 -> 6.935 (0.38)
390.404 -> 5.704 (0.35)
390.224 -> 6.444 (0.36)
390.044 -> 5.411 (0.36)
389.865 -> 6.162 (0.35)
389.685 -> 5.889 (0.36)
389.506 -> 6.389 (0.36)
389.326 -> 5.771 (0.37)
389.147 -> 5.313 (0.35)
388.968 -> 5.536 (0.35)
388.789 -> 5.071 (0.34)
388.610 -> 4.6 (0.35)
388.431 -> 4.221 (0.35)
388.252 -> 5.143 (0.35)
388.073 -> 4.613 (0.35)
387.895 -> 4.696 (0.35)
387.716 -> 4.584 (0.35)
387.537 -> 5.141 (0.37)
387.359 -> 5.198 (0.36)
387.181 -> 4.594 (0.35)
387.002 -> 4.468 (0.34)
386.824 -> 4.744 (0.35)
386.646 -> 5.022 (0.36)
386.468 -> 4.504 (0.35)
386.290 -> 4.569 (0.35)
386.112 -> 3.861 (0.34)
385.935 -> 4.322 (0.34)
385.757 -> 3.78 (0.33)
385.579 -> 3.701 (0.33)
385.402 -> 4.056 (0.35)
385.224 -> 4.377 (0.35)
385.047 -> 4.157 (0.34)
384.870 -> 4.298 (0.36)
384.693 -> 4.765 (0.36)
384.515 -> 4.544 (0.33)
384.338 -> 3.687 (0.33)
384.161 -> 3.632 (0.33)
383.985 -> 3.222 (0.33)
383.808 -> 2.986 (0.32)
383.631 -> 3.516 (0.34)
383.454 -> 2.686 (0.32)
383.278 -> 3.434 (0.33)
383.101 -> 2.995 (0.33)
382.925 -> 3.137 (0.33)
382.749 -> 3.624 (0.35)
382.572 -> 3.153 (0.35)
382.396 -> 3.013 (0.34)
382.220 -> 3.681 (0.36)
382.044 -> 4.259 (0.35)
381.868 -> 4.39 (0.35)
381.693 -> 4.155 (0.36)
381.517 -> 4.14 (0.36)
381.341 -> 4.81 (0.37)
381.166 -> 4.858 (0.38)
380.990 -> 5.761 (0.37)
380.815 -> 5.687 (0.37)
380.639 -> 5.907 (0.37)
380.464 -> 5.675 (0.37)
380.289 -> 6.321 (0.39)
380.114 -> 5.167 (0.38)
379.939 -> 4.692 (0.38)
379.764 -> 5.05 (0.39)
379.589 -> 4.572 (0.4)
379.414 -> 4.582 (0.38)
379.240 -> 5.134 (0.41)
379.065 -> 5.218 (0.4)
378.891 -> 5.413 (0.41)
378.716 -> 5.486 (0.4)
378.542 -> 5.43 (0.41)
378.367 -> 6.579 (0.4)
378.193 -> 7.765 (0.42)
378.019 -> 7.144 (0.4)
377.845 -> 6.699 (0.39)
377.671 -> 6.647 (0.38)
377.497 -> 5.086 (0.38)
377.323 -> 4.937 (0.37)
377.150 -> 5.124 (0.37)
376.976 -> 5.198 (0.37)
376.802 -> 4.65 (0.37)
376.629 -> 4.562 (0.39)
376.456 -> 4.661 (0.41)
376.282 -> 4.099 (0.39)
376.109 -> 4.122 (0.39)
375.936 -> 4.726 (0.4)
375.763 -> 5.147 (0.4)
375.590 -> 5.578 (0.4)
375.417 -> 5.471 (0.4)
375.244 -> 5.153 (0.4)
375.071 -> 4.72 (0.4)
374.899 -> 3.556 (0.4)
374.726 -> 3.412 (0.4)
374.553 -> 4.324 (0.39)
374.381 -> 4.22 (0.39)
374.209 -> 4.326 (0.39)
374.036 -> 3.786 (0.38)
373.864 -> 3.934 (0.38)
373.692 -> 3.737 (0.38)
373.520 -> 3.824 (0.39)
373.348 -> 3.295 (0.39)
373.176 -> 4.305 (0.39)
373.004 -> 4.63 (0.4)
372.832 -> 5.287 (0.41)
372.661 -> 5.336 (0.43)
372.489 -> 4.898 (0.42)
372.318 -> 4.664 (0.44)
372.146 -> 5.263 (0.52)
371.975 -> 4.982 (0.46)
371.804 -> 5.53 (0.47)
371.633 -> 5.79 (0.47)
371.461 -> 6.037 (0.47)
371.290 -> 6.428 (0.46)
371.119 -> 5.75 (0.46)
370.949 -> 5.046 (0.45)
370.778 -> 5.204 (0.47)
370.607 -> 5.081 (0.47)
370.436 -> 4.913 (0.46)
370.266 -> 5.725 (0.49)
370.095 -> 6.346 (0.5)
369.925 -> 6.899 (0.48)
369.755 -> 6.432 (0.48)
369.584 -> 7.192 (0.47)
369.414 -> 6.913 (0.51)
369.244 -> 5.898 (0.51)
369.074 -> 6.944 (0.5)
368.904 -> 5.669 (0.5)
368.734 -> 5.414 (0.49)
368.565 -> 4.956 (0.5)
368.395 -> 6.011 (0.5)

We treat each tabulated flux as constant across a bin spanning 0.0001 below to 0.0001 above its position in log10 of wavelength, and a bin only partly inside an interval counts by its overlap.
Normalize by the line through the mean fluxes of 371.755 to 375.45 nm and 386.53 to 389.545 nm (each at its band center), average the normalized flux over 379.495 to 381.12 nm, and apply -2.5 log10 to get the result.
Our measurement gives -0.15 mag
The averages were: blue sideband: 4.46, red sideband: 4.98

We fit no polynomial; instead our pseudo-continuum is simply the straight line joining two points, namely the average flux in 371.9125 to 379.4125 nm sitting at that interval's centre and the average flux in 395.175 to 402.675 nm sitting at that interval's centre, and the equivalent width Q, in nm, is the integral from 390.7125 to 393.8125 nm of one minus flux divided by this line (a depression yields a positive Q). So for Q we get 0.87 nm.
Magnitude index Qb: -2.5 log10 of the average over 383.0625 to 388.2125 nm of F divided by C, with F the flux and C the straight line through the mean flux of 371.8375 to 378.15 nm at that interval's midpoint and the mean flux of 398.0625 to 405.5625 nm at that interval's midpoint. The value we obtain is 0.48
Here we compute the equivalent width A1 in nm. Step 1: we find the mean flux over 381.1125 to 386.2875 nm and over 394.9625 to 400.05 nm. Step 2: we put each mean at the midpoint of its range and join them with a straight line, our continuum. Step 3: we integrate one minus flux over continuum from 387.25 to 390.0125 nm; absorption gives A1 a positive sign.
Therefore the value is -0.25 nm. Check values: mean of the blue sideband 3.84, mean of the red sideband 6.46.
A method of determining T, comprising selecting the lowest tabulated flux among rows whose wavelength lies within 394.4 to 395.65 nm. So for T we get 5.624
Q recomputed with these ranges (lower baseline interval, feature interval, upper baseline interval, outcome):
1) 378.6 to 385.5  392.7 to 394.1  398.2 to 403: 0.82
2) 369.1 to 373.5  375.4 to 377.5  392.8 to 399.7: 0.25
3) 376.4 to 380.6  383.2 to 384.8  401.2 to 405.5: 0.68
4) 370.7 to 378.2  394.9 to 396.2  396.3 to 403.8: 0.22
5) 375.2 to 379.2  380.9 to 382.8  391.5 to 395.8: 0.39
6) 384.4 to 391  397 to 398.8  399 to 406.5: 0.29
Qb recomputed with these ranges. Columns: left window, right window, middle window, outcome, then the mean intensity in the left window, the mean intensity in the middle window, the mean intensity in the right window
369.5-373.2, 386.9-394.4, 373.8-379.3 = 0.07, 5.55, 5.08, 5.05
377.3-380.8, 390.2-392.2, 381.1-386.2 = 0.48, 5.69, 3.83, 6.43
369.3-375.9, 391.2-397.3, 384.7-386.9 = 0.13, 5.08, 4.3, 4.68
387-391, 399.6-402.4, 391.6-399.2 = 0.40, 5.46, 5.25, 9.33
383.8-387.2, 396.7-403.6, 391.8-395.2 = 0.41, 4.18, 4.37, 8.18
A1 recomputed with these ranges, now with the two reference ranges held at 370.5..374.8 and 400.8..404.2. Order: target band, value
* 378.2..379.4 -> 0.01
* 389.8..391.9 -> 0.29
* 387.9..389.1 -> 0.39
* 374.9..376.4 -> 0.12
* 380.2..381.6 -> 0.14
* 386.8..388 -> 0.38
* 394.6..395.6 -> 0.22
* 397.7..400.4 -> 0.11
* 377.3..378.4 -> -0.18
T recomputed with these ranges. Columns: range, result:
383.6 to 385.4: 2.986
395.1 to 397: 2.583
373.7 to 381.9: 3.412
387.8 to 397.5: 2.177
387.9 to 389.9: 4.221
